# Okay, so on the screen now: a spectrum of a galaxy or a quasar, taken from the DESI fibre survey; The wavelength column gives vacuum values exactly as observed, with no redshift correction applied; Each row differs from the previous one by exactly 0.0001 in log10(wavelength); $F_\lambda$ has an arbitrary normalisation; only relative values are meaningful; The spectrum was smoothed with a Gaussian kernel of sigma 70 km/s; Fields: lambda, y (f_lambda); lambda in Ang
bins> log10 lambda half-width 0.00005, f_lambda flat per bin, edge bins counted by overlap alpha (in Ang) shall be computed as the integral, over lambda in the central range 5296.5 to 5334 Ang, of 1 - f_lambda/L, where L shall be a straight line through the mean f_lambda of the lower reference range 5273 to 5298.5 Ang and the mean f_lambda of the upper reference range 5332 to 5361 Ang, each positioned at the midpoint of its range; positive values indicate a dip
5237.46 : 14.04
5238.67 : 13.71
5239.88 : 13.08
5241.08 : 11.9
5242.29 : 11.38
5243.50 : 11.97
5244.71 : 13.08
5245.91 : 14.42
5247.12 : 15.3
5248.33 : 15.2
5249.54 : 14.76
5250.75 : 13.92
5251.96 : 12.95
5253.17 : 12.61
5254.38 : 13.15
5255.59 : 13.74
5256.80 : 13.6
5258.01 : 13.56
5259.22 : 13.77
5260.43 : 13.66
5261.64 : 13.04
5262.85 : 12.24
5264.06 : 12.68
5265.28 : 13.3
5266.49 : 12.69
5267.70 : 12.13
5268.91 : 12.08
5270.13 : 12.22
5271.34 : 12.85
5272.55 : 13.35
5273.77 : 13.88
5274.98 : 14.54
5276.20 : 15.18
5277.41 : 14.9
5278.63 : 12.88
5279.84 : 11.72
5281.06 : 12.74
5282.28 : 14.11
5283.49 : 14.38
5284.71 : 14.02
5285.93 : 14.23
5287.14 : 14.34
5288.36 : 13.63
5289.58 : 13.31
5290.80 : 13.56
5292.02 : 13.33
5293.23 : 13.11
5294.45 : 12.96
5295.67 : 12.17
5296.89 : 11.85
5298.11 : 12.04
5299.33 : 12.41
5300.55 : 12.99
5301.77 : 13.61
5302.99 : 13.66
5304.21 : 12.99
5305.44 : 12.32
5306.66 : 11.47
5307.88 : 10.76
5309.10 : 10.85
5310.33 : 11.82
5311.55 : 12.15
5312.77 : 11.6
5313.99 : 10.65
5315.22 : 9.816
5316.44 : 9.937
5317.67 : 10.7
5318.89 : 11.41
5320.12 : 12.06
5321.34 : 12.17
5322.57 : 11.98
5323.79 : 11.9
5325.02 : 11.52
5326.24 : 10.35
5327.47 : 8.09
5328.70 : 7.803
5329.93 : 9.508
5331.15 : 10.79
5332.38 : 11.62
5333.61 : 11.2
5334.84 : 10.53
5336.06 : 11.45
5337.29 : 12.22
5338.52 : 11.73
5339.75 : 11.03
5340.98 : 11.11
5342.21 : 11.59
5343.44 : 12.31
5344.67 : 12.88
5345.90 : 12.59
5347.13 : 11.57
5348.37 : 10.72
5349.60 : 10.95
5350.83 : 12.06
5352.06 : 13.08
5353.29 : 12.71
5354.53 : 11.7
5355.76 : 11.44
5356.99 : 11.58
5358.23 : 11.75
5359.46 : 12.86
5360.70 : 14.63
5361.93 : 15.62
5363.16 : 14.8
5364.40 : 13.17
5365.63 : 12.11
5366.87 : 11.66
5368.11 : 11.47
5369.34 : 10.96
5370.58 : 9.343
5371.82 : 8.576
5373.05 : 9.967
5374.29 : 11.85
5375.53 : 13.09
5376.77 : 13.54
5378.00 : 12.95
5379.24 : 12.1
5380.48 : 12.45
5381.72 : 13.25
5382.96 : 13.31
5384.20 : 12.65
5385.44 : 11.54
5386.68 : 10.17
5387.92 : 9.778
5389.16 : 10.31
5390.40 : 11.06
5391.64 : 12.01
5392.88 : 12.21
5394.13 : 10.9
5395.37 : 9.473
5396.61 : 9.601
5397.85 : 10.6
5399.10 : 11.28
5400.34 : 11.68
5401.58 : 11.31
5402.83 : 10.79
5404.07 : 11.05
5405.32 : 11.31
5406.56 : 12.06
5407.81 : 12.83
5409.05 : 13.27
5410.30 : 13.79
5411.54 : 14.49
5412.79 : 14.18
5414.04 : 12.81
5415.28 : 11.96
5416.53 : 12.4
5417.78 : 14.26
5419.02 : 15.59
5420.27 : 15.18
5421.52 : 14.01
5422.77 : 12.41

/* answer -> 4.0 Ang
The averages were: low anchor 13.5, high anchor 11.9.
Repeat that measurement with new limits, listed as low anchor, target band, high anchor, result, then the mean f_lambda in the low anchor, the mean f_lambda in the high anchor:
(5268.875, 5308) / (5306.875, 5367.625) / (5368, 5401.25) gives 3.0 Ang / 13.2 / 11.3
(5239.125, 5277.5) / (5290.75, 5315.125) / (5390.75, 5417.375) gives 1.3 Ang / 13.3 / 11.9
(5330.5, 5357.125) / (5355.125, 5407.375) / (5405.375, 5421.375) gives 3.8 Ang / 11.7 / 13.5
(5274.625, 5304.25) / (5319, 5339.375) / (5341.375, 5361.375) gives 2.7 Ang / 13.4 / 12.1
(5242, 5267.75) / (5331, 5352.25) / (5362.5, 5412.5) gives 1.2 Ang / 13.4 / 11.7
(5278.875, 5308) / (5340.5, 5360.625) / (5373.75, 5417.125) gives 0.7 Ang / 13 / 11.9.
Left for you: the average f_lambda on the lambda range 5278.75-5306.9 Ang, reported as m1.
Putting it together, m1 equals 13.1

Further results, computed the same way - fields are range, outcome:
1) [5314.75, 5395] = 11.6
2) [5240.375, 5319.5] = 12.9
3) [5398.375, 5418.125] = 12.4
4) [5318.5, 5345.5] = 11.2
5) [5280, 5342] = 11.9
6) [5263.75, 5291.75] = 13.4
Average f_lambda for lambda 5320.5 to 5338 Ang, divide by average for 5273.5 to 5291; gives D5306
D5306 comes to 0.8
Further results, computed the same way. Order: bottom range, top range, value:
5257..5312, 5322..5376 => 0.89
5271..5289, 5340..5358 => 0.86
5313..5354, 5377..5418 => 1.06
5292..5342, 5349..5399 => 1.03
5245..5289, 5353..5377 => 0.89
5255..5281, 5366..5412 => 0.88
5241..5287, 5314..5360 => 0.84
